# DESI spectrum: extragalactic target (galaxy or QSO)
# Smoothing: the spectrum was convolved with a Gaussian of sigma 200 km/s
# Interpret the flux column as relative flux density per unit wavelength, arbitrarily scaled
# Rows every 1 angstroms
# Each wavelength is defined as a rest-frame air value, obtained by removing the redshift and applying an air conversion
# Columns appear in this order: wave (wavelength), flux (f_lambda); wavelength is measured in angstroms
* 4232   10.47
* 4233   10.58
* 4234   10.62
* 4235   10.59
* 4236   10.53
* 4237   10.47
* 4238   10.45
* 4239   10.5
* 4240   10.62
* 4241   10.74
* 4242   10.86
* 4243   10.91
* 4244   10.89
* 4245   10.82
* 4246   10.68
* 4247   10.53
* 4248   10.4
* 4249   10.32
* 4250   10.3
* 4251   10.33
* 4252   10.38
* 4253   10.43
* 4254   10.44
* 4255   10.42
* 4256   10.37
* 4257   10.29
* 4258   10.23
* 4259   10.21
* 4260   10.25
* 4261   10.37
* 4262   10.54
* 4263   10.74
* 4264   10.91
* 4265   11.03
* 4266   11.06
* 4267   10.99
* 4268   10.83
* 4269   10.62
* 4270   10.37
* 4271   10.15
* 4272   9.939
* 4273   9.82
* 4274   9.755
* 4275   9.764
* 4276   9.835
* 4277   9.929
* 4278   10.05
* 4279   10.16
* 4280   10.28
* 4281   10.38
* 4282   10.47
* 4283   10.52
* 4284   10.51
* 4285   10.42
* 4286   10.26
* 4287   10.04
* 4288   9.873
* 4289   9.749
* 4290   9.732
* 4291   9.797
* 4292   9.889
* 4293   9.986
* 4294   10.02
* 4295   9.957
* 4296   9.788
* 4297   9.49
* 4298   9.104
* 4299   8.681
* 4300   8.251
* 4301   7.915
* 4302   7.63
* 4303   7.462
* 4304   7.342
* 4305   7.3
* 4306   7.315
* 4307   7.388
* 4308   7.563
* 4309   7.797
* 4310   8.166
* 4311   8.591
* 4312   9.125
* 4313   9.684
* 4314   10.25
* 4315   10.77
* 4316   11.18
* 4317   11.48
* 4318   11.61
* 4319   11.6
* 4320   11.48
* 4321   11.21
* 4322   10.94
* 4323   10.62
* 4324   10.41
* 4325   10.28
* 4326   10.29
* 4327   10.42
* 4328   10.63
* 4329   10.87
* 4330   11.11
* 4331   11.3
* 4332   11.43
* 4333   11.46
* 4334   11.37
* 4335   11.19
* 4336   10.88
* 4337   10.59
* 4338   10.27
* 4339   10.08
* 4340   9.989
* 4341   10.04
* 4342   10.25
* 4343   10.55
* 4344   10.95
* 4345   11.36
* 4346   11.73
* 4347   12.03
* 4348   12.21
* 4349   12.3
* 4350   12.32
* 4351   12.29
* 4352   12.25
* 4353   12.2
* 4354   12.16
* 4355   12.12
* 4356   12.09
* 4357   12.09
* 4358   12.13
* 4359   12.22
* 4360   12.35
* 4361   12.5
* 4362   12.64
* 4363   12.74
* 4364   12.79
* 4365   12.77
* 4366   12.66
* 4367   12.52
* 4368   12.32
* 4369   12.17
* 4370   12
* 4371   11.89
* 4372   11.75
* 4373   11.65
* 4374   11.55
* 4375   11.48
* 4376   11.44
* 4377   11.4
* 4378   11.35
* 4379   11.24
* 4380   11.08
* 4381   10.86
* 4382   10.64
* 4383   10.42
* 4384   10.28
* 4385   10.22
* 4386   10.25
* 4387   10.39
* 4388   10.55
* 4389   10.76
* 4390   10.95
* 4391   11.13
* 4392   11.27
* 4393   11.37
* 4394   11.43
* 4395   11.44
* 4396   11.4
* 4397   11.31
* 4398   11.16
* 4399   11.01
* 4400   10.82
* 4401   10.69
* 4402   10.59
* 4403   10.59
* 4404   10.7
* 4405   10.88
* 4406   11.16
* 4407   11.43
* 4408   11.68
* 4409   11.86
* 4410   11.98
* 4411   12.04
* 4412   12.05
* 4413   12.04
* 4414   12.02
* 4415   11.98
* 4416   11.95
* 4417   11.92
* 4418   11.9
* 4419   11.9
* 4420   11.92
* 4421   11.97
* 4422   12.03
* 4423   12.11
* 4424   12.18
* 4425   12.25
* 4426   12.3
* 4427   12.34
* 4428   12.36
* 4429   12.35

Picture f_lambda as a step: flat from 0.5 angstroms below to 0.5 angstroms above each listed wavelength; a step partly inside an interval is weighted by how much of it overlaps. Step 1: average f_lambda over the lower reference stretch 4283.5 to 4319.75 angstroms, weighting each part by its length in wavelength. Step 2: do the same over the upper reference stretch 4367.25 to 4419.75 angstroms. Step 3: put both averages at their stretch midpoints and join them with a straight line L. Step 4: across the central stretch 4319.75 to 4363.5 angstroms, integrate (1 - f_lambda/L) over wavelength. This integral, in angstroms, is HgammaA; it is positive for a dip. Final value -5.0 angstroms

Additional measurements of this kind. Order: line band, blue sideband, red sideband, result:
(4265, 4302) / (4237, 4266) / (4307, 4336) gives 1.9 angstroms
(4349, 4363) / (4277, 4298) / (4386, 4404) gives -2.2 angstroms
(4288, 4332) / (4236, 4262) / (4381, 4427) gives 4.8 angstroms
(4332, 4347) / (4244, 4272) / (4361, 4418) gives 0.4 angstroms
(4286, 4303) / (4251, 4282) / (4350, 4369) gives 2.5 angstroms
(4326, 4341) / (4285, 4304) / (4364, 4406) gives -1.0 angstroms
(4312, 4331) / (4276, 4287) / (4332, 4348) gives -0.2 angstroms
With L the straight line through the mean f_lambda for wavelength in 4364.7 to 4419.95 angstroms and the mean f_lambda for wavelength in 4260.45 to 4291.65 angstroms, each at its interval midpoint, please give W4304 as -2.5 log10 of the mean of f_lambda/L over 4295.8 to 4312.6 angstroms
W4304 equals 0.280 mag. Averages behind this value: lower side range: 10.3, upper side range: 11.4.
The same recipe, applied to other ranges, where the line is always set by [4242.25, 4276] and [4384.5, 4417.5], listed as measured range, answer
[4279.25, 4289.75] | 0.04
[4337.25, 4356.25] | -0.05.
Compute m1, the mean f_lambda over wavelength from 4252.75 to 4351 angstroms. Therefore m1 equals 10.2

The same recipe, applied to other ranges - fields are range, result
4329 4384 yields 11.6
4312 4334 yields 10.9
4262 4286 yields 10.4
